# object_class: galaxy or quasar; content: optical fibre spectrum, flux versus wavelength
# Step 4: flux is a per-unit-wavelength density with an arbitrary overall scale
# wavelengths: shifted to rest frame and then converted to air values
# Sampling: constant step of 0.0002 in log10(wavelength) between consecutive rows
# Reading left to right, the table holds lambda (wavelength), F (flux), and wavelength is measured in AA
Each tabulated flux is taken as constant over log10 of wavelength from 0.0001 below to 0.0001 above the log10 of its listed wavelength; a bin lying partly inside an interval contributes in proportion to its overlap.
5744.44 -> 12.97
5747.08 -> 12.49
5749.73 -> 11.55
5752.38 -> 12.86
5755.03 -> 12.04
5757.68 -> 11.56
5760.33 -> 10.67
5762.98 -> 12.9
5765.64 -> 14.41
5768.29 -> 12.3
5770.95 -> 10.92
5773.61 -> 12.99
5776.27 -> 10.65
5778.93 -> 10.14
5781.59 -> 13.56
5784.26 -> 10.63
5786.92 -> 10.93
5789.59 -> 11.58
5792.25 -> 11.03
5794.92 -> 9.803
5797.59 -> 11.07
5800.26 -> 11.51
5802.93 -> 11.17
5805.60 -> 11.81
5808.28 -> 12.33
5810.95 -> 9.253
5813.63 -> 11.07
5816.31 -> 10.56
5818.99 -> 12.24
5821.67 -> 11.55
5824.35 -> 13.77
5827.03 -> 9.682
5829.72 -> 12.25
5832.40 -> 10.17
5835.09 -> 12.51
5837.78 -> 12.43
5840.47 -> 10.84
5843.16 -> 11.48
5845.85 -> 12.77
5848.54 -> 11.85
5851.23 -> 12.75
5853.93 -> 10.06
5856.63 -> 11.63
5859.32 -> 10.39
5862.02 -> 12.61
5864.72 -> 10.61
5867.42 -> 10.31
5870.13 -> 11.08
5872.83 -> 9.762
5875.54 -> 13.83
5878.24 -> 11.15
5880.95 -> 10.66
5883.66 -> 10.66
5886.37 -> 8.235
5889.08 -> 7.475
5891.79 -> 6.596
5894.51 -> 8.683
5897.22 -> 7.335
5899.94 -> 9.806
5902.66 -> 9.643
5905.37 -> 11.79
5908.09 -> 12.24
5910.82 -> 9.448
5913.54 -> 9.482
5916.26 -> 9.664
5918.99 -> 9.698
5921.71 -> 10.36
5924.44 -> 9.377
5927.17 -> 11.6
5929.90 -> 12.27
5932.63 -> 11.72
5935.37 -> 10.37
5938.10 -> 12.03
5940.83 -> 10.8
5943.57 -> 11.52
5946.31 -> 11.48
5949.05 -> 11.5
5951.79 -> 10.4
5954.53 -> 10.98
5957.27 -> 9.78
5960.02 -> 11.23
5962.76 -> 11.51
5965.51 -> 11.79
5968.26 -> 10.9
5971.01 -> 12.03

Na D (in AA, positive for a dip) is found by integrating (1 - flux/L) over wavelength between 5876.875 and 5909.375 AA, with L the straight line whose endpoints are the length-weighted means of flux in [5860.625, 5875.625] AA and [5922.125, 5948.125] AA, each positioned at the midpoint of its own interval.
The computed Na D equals 4.81 AA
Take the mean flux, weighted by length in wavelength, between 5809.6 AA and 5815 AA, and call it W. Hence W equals 10.2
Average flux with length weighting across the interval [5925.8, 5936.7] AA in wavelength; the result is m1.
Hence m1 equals 11.5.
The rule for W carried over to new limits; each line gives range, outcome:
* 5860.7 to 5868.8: 11.2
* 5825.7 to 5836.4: 11.1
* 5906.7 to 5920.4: 10.1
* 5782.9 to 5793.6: 11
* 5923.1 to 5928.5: 10.5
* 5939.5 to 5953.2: 11.1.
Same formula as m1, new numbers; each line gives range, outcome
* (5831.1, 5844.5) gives 11.5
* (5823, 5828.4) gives 11.7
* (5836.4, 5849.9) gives 11.9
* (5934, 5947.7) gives 11.2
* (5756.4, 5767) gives 12.4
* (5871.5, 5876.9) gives 11.8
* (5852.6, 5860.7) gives 10.7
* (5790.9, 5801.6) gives 10.9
